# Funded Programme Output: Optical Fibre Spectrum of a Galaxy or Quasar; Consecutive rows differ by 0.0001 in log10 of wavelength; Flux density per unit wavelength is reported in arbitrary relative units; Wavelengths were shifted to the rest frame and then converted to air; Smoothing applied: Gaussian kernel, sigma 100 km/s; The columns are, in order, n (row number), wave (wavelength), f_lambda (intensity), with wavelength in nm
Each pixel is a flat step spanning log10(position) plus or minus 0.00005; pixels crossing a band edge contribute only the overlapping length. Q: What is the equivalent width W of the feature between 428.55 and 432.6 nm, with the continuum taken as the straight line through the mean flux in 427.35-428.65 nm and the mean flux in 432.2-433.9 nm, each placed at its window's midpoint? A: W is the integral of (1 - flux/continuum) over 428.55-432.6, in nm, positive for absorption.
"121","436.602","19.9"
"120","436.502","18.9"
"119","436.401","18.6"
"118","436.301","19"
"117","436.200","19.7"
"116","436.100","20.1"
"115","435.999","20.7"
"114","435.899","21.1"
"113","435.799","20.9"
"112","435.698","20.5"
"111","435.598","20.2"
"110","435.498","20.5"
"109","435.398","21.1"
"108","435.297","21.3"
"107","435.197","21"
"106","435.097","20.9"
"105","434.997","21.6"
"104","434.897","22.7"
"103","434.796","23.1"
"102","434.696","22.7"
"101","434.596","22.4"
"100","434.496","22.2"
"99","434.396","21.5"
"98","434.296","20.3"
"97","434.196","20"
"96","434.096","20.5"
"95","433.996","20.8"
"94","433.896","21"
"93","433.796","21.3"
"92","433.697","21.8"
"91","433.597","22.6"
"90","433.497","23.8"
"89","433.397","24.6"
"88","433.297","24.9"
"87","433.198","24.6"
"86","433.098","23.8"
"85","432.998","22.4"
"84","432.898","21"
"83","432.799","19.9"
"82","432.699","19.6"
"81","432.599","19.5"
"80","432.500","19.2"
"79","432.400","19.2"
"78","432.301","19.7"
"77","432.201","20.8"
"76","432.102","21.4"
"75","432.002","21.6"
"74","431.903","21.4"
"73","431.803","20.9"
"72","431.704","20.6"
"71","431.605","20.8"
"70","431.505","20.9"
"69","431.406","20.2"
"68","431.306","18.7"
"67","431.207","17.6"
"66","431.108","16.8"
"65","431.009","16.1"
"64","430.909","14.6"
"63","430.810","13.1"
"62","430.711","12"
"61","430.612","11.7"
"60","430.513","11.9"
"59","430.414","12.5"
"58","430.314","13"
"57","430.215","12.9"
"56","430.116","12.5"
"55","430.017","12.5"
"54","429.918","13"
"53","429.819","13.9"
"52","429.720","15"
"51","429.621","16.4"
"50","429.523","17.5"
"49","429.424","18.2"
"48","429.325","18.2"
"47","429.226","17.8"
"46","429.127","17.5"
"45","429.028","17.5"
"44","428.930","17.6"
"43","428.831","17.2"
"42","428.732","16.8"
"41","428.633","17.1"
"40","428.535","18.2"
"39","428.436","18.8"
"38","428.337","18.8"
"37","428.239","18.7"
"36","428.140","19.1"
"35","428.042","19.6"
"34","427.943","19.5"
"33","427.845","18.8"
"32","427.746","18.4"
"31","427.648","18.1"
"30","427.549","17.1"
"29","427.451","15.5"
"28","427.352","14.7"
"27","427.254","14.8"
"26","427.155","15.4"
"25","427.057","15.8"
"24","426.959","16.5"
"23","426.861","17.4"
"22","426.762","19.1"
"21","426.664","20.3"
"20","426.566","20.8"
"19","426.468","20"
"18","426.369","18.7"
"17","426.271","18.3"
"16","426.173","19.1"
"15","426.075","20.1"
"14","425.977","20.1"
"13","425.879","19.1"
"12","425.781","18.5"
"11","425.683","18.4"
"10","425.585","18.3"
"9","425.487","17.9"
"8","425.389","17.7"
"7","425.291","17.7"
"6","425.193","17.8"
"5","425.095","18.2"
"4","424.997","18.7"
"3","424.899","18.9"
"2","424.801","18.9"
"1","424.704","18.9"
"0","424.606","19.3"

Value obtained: 0.62 nm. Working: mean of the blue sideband 18.2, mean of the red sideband 21.7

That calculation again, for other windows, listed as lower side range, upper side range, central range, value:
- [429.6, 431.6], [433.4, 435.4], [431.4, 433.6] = -0.38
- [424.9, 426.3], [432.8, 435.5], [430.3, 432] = 0.33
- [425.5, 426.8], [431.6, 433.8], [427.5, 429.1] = 0.15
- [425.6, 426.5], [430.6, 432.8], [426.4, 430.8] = 0.55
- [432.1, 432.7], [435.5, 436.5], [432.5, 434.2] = -0.17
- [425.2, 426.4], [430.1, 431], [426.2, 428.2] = -0.12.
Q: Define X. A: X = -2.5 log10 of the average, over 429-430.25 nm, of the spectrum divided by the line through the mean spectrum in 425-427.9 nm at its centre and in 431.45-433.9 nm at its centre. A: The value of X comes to 0.26 mag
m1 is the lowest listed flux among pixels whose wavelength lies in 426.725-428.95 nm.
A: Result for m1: 14.7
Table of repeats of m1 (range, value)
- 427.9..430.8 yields 11.7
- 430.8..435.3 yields 13.1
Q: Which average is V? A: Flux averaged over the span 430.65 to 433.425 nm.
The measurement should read 19.8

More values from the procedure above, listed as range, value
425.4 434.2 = 18.3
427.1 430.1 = 17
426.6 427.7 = 16.9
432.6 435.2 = 21.9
